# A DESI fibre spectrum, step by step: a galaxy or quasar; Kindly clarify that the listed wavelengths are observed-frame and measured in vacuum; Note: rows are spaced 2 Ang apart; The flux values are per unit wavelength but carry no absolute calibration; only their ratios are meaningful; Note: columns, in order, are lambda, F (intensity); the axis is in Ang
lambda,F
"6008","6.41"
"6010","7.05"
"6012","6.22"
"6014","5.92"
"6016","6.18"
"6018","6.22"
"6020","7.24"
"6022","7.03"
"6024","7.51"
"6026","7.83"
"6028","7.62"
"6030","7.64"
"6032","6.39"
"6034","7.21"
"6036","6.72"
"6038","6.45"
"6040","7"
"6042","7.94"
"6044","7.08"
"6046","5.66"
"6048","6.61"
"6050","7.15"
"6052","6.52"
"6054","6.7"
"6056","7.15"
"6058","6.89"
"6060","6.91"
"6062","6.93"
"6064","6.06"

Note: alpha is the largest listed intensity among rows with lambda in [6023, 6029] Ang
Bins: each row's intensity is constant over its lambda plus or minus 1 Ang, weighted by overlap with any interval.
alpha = 7.83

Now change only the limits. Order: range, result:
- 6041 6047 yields 7.94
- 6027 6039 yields 7.64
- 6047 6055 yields 7.15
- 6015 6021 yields 7.24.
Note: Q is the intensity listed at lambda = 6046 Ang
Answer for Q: 5.66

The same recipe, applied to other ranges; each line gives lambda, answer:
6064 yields 6.06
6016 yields 6.18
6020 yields 7.24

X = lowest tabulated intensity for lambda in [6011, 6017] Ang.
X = 5.92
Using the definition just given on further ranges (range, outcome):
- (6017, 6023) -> 6.22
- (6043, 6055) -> 5.66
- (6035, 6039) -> 6.45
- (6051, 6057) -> 6.52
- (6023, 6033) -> 6.39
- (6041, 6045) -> 7.08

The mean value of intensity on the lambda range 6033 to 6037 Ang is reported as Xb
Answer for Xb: 6.96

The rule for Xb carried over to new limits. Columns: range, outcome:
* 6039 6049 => 6.86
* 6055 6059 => 7.02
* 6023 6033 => 7.4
